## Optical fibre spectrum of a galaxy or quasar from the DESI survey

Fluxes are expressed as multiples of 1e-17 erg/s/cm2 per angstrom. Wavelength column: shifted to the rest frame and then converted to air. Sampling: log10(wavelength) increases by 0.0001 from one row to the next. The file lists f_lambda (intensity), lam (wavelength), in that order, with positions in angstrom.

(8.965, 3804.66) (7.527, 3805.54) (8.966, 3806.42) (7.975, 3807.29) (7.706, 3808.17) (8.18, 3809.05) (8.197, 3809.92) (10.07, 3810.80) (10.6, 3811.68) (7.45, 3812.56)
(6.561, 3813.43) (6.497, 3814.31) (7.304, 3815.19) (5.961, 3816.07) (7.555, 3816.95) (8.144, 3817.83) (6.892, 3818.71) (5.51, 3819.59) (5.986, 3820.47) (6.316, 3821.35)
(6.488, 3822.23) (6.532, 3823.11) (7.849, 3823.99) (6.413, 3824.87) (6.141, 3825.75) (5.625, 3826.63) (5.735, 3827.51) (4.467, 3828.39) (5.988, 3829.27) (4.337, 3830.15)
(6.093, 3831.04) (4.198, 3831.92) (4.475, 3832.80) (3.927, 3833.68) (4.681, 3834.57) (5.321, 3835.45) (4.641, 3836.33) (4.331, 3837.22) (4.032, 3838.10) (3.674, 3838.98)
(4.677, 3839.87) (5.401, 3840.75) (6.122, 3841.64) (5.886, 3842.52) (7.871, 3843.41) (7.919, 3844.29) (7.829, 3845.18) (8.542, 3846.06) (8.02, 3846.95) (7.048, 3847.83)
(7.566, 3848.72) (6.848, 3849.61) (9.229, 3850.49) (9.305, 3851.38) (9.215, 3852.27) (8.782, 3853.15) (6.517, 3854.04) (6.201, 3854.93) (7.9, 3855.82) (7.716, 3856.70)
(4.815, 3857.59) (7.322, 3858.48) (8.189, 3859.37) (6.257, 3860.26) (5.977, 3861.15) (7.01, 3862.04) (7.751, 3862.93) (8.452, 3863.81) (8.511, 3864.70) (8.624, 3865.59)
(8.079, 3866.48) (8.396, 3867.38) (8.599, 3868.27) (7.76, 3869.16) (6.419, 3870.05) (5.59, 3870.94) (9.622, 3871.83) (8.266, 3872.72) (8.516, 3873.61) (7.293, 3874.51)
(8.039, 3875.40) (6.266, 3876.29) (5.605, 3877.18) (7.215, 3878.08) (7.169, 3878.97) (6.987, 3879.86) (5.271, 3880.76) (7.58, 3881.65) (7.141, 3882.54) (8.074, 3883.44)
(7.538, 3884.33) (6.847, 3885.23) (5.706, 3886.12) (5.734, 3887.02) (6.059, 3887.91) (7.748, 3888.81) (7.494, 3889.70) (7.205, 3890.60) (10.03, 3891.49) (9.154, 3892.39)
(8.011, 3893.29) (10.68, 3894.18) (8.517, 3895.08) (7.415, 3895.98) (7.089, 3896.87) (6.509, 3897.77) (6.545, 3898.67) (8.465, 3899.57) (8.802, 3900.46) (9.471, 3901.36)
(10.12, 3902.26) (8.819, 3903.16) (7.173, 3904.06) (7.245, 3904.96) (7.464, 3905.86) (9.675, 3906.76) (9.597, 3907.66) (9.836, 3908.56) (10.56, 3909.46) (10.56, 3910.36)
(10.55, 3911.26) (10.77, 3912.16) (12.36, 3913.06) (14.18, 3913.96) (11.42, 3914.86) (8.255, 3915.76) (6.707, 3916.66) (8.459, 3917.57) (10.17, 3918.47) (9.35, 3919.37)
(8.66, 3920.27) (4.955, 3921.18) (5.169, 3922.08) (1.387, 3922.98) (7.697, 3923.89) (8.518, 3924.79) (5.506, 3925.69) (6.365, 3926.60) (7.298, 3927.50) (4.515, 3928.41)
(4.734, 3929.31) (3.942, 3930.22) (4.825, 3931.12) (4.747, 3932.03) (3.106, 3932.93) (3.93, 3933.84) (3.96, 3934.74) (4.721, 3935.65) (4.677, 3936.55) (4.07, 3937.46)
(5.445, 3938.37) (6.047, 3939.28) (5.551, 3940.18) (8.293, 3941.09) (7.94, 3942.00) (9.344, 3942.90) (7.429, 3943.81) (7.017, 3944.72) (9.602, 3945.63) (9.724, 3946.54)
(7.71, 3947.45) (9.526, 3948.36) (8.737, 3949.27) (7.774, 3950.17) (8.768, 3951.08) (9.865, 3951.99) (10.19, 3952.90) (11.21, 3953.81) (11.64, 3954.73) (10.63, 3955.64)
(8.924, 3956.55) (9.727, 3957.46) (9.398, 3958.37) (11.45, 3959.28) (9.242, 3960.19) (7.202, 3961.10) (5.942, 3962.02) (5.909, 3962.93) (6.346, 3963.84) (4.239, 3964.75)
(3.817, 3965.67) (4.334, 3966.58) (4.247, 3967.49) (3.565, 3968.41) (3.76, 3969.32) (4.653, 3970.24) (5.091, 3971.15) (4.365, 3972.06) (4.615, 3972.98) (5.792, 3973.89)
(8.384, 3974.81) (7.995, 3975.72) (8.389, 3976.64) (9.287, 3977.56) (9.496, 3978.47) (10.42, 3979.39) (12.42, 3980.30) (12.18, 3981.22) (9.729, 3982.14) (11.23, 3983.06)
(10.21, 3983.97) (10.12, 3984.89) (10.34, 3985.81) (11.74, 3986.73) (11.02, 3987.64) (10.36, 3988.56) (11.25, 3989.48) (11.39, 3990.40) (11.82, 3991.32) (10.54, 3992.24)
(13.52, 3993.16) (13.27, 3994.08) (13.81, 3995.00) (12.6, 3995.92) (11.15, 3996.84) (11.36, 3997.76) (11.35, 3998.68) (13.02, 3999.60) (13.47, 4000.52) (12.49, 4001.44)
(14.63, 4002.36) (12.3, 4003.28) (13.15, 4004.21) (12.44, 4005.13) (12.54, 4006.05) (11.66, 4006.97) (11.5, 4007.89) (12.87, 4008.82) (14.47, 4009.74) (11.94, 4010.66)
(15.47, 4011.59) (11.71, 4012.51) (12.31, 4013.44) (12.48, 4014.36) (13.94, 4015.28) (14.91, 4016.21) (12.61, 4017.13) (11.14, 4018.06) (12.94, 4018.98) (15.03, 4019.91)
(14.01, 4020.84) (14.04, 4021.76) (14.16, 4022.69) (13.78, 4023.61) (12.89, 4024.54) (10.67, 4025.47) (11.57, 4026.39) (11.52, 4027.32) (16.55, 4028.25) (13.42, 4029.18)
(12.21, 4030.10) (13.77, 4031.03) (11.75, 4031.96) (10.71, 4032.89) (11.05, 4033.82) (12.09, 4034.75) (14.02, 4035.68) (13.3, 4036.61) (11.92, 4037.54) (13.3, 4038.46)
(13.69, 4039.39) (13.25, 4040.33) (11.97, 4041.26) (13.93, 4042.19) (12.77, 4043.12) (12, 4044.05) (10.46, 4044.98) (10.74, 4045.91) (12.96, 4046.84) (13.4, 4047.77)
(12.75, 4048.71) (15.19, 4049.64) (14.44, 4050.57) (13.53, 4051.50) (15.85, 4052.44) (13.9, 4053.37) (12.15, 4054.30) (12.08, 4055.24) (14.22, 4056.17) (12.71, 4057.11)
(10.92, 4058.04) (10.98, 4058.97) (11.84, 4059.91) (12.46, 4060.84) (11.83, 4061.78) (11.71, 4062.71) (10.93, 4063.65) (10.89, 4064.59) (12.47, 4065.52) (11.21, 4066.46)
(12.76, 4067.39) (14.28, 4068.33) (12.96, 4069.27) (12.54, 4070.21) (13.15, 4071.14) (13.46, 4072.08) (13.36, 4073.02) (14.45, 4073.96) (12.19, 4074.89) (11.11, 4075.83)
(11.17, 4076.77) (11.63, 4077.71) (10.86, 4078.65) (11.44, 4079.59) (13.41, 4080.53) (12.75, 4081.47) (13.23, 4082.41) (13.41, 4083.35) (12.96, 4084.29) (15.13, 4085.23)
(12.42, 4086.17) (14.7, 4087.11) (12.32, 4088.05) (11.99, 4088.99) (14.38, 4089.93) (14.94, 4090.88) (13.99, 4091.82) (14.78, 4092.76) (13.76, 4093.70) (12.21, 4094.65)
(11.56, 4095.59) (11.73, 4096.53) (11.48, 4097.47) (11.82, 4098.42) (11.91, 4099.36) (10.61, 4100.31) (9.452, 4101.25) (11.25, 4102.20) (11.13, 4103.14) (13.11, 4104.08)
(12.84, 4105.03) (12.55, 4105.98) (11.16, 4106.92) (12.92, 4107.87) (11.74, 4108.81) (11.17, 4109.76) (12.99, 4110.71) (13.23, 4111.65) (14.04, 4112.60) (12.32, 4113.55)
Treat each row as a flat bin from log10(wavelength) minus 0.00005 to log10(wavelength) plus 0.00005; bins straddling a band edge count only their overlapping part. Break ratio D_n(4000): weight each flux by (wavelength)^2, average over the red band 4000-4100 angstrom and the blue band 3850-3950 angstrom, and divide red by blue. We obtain 1.8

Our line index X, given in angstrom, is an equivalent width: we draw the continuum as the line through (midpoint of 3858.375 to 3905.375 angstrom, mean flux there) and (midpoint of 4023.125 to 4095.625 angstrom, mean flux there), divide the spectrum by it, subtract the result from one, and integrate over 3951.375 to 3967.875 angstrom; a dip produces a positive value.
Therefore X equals 3.0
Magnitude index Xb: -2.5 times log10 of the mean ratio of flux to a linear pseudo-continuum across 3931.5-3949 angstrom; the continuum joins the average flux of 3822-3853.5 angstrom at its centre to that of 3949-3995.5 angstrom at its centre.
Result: 0.26 mag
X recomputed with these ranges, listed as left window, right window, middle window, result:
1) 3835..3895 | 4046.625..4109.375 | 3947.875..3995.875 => 5.21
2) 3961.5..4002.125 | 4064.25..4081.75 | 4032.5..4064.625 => -2.94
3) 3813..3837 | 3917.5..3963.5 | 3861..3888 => -3.54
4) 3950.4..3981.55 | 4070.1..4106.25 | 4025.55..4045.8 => -3.98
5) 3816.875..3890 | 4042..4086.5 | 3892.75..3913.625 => -2.12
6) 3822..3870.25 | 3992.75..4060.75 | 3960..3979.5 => 8.58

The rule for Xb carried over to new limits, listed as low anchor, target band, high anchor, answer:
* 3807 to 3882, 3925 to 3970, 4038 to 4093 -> 0.37 mag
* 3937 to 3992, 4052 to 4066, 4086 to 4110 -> -0.11 mag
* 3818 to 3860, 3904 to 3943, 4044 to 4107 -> 0.17 mag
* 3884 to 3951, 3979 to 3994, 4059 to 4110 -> -0.17 mag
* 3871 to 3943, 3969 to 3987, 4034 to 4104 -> 0.15 mag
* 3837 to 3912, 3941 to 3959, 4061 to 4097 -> 0.04 mag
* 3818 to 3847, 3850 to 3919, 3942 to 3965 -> -0.15 mag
